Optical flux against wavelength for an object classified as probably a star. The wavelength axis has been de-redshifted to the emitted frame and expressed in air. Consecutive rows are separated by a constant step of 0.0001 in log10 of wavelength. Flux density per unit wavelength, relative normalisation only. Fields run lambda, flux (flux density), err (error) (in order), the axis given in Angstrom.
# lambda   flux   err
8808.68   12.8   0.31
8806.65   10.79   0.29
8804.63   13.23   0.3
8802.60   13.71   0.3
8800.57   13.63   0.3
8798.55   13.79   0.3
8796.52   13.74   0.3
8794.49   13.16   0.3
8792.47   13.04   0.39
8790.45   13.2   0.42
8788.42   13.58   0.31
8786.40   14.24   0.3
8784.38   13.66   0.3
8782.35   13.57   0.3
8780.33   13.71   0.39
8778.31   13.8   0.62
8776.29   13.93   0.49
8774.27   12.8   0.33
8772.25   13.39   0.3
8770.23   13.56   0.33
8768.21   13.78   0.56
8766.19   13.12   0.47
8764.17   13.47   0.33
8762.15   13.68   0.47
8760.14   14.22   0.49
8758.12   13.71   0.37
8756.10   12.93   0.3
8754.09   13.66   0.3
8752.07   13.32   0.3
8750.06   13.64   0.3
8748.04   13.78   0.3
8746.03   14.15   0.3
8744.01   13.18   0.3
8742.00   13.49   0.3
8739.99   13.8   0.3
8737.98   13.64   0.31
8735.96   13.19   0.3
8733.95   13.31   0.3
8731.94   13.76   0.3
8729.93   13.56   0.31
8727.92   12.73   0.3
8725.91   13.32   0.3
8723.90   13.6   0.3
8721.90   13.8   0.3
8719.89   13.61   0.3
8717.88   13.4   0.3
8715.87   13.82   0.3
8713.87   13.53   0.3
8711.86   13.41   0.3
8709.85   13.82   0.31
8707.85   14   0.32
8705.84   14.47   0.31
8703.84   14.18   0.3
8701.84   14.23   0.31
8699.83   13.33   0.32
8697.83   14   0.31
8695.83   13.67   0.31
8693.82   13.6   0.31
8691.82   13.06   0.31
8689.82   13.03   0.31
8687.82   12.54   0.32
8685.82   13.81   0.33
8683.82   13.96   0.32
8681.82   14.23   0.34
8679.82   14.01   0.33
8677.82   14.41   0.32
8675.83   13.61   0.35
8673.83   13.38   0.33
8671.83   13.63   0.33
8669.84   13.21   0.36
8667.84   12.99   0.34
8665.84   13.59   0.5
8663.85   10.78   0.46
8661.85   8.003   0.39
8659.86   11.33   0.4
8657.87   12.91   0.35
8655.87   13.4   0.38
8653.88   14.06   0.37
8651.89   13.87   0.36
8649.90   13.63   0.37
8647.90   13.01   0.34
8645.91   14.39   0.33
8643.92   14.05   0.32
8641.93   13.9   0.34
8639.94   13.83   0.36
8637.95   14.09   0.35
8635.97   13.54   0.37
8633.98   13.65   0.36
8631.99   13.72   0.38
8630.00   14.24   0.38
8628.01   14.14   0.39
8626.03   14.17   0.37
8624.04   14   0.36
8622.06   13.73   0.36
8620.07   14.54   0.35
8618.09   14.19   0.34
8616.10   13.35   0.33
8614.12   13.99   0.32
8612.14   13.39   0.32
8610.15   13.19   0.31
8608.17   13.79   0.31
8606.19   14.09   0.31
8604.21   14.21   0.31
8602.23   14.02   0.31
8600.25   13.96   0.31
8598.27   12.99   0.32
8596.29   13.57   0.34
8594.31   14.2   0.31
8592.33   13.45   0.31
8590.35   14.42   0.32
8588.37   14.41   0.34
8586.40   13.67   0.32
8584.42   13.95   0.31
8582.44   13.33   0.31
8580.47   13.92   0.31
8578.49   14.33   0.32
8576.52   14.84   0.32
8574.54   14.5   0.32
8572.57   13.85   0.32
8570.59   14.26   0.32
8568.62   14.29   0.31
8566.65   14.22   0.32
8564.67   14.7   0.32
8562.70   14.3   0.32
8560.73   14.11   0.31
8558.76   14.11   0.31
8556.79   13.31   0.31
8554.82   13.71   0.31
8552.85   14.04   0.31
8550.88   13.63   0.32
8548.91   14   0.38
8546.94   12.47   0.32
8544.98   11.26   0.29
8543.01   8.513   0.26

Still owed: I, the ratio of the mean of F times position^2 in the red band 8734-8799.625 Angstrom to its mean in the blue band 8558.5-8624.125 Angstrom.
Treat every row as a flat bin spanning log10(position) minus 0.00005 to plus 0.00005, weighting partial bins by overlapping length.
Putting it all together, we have 1.01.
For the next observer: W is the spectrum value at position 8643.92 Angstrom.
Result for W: 14.05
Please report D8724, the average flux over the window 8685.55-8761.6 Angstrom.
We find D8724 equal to 13.6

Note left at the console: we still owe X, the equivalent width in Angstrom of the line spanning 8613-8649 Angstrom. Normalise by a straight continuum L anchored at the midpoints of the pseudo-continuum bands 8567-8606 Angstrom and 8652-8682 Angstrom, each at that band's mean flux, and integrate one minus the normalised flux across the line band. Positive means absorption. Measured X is -1.4 Angstrom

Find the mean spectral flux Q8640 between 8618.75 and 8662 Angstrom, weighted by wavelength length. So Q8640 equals 13.6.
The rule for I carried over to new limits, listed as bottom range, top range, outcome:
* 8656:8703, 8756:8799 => 1.06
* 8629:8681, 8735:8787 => 1.05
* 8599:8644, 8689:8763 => 1.00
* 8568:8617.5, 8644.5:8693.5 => 0.96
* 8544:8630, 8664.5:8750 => 1.01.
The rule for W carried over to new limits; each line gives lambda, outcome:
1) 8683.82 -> 13.96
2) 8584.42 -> 13.95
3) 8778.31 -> 13.8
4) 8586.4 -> 13.67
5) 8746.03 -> 14.15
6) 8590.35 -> 14.42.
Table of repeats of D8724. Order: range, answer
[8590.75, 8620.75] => 13.8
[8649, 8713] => 13.3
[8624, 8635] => 14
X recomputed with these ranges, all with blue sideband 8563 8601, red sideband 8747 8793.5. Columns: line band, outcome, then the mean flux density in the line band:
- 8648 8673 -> 2.2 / 12.6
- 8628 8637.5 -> 0.1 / 13.8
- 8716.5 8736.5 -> 0.3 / 13.4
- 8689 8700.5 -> 0.2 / 13.5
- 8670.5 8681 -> 0.0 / 13.8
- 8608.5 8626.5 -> 0.2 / 13.8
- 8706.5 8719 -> 0.0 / 13.7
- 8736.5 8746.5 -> 0.0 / 13.6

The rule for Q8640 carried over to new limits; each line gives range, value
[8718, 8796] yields 13.5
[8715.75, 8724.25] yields 13.6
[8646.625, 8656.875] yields 13.6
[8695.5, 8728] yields 13.7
